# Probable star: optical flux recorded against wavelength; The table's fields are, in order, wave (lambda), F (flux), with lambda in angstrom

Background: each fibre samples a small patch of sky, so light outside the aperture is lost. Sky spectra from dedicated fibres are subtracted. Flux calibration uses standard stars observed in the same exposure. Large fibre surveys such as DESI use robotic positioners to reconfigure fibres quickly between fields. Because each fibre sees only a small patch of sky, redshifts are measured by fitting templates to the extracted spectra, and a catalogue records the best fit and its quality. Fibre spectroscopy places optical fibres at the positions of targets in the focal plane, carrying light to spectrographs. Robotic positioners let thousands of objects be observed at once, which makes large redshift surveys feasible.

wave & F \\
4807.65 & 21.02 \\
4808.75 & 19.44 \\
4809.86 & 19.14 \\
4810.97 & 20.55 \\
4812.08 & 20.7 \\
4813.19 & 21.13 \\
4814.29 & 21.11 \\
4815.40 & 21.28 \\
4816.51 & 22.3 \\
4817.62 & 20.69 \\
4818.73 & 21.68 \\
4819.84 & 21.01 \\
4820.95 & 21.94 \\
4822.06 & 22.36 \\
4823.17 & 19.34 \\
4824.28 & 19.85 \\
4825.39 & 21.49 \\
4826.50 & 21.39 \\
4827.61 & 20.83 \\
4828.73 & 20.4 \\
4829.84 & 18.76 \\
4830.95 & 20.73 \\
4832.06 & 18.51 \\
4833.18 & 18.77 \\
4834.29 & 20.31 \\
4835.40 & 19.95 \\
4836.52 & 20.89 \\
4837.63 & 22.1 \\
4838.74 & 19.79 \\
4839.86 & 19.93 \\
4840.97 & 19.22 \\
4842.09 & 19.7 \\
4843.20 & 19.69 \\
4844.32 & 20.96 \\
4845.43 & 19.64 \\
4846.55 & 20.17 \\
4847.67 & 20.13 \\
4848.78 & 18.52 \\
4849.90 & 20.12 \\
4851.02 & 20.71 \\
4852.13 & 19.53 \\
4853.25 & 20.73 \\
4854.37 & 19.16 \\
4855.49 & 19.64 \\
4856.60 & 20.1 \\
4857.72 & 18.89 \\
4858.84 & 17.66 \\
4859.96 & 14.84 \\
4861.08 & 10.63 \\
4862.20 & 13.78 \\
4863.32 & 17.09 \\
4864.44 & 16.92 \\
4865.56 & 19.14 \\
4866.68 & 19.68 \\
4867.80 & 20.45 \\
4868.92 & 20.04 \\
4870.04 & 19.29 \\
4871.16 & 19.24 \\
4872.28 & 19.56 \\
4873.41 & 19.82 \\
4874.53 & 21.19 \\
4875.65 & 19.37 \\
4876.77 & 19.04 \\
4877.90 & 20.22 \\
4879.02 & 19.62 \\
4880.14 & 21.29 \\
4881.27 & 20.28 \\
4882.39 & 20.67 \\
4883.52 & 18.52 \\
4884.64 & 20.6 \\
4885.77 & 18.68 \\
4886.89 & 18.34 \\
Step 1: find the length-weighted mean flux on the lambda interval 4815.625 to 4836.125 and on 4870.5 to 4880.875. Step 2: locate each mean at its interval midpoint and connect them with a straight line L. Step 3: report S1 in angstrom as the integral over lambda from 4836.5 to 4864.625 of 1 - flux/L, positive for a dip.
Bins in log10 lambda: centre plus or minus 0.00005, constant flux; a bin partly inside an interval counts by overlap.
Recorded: 2.0 angstrom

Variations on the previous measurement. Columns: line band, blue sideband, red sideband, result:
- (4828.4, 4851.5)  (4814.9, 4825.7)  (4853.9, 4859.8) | -0.1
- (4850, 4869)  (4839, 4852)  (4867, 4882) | 1.7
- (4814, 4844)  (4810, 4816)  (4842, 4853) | -0.1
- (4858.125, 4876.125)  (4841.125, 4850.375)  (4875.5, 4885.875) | 1.6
